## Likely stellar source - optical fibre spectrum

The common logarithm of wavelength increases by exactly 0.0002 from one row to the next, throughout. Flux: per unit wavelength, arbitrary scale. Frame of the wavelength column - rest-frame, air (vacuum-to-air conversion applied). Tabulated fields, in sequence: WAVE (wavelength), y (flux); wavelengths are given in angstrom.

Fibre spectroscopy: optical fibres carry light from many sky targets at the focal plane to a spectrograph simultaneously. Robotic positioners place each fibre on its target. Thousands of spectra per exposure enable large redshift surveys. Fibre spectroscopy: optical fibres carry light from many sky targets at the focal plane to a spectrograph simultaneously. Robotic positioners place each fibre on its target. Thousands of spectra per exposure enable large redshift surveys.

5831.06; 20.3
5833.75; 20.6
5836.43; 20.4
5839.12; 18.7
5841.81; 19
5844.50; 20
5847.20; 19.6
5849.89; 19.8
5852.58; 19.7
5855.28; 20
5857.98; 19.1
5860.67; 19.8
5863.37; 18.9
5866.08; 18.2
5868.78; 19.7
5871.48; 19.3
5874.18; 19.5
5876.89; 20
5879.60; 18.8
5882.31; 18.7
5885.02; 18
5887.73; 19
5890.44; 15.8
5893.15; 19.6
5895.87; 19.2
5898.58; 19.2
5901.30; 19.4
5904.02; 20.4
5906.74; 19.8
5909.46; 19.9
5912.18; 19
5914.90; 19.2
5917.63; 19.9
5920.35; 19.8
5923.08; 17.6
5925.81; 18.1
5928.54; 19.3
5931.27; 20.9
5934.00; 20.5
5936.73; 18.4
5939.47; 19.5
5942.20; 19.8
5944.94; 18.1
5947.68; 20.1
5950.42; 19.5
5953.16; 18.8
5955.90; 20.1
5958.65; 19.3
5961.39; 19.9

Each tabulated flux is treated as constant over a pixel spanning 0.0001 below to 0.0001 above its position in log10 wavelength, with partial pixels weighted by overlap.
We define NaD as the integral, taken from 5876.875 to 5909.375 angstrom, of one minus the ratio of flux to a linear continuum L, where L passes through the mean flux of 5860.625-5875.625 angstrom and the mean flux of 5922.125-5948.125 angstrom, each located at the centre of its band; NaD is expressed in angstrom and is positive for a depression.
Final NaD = 0.36 angstrom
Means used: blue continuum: 19.2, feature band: 19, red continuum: 19.2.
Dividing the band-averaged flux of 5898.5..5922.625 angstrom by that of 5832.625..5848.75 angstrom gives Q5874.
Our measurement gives 0.99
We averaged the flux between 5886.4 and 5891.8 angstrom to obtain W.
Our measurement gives 17.4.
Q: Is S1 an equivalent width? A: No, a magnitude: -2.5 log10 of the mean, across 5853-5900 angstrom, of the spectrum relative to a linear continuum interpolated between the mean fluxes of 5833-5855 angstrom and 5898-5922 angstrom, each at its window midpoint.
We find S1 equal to 0.04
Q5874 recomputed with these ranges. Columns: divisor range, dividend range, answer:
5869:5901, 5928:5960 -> 1.03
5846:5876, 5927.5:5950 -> 1.01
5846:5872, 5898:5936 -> 1.00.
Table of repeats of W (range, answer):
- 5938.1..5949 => 19.4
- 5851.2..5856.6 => 19.9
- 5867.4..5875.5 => 19.5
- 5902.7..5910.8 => 20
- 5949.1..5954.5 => 19.2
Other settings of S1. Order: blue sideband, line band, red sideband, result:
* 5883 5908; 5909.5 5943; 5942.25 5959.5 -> -0.011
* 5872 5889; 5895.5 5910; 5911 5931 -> -0.034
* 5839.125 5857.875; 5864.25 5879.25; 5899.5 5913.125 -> 0.019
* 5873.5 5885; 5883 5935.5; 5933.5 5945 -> 0.000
